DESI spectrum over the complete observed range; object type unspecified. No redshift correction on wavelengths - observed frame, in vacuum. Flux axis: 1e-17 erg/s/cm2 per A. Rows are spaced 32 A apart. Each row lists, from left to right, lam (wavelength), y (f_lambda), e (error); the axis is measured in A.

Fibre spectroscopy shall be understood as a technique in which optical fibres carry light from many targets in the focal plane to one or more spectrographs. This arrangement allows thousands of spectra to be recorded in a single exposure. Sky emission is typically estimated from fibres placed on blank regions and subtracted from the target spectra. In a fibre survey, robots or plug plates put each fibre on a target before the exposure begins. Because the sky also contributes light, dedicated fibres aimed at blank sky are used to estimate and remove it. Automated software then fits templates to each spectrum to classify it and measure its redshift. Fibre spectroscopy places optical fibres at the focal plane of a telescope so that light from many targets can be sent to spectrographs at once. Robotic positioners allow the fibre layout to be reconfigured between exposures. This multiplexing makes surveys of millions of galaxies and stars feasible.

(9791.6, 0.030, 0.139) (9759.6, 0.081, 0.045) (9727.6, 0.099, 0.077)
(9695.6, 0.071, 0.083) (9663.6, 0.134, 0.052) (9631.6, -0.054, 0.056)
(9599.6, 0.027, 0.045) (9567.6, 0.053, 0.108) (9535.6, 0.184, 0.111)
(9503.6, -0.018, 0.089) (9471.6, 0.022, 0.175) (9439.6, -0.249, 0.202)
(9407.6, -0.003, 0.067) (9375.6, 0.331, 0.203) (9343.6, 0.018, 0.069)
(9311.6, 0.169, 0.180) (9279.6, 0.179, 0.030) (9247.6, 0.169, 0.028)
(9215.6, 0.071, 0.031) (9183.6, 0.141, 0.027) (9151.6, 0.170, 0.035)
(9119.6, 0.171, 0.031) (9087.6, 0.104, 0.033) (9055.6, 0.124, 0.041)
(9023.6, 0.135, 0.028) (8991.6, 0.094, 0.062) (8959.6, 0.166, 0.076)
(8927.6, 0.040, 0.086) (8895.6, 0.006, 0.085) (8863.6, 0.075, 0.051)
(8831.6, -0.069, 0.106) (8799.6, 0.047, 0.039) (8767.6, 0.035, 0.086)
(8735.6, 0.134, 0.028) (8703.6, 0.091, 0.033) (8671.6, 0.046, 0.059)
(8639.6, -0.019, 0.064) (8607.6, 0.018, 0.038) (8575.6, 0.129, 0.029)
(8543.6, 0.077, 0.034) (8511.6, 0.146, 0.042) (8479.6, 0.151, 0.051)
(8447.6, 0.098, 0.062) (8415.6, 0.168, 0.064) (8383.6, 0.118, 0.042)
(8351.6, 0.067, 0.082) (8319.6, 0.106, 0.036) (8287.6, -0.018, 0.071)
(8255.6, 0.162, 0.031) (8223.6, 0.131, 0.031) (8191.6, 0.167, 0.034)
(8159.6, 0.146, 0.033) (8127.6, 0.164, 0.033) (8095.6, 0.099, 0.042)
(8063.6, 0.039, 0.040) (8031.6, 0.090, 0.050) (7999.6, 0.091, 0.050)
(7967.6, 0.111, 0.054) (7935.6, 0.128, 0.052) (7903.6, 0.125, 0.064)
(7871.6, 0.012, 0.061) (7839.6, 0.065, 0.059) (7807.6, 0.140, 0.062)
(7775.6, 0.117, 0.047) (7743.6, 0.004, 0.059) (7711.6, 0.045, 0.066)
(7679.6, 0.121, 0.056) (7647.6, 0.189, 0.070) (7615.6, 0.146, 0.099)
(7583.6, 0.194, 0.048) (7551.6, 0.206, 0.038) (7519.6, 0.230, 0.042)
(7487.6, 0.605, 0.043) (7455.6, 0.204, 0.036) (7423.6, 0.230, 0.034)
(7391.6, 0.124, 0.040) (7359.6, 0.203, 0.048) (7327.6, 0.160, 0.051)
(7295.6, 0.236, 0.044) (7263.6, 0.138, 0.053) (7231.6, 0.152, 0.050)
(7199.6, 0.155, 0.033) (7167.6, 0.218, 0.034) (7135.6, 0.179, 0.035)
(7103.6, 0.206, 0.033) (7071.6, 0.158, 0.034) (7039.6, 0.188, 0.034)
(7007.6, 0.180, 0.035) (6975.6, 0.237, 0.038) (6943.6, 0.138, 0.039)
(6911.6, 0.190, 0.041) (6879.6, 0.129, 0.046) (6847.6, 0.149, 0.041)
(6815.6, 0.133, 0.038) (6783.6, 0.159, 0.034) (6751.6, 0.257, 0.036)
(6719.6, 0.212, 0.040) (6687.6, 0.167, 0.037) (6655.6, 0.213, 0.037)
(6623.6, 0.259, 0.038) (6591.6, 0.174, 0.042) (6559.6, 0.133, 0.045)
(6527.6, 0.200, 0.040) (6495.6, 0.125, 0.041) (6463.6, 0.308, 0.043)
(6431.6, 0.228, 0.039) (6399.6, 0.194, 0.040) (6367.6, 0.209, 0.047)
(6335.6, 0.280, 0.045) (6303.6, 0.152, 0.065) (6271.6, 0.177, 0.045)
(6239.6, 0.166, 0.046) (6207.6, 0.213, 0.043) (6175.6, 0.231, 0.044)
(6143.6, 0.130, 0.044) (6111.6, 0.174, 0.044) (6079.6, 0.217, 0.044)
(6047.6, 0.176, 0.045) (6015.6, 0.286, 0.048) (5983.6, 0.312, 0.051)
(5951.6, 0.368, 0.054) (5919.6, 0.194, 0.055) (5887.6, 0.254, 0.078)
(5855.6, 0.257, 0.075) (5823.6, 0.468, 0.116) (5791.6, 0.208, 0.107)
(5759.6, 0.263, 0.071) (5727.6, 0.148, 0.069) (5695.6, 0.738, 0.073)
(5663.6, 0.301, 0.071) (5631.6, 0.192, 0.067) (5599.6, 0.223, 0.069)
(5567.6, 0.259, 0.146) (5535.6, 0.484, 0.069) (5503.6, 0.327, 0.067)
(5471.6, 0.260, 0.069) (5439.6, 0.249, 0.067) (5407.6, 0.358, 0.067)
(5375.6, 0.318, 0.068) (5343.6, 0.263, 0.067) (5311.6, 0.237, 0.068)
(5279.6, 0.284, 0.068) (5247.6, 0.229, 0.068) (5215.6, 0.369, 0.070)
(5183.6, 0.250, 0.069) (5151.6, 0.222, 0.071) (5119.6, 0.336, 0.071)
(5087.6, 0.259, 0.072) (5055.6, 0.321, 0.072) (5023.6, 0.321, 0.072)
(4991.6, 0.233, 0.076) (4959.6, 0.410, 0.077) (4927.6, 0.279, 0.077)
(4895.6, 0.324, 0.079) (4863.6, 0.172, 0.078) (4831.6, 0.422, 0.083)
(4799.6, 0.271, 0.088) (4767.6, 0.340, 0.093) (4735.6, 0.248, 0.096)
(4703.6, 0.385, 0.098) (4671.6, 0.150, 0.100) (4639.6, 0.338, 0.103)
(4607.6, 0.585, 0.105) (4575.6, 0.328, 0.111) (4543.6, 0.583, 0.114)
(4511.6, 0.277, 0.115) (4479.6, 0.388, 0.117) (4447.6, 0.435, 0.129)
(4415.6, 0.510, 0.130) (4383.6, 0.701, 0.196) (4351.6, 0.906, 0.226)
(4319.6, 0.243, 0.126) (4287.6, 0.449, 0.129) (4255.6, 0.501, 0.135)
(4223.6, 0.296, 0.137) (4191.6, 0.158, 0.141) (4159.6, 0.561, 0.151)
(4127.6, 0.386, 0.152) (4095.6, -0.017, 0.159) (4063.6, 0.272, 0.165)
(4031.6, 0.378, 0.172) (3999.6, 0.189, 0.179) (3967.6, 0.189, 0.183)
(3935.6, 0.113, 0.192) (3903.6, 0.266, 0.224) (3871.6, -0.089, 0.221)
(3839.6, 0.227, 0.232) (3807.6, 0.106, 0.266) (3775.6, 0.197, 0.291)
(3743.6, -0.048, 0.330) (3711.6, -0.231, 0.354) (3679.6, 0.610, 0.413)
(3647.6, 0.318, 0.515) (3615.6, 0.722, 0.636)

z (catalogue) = 0.140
